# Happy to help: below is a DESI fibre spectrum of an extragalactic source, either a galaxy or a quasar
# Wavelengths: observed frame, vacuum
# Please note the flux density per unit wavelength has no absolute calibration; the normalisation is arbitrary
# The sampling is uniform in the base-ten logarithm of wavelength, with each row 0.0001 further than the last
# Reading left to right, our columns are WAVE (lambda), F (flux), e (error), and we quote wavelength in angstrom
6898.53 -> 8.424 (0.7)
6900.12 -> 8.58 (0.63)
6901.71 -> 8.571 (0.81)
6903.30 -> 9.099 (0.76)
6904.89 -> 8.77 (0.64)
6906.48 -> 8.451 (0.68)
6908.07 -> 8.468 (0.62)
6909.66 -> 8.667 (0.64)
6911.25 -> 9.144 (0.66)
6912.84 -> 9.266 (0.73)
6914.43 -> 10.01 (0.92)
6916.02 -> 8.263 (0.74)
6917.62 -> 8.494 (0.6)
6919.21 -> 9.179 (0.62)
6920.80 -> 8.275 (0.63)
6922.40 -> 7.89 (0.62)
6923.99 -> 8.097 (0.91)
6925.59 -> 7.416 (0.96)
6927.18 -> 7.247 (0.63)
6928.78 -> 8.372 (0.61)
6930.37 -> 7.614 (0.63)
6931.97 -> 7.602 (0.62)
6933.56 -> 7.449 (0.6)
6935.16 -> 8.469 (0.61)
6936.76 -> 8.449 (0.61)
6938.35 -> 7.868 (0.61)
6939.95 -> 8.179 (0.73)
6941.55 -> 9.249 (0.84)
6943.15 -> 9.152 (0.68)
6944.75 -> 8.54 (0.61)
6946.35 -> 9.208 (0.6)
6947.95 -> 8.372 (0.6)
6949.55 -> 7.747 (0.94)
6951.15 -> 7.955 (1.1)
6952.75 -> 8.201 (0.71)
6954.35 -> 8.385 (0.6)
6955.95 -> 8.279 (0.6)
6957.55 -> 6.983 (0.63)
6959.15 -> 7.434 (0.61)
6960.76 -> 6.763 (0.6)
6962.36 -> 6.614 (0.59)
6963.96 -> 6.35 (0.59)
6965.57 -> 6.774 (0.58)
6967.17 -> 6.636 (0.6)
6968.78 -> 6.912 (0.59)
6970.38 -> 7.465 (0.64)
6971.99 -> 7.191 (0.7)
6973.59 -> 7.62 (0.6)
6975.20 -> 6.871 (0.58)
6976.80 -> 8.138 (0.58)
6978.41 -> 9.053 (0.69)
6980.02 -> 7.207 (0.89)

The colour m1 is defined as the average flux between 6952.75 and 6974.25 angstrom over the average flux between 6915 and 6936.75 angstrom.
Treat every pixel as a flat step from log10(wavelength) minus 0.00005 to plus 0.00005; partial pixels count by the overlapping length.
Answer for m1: 0.90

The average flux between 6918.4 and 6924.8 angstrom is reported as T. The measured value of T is 8.36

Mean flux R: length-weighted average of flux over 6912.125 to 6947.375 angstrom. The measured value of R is 8.37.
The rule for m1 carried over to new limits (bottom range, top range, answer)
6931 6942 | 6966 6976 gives 0.87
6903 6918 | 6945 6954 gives 0.94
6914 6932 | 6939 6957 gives 1.03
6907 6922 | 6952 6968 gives 0.82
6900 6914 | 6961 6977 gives 0.79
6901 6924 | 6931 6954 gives 0.95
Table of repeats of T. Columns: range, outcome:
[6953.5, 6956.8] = 8.32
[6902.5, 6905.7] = 8.93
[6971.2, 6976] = 7.24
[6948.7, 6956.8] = 8.11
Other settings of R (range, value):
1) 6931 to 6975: 7.76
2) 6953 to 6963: 7.47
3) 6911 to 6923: 8.81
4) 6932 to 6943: 8.28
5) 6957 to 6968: 6.79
